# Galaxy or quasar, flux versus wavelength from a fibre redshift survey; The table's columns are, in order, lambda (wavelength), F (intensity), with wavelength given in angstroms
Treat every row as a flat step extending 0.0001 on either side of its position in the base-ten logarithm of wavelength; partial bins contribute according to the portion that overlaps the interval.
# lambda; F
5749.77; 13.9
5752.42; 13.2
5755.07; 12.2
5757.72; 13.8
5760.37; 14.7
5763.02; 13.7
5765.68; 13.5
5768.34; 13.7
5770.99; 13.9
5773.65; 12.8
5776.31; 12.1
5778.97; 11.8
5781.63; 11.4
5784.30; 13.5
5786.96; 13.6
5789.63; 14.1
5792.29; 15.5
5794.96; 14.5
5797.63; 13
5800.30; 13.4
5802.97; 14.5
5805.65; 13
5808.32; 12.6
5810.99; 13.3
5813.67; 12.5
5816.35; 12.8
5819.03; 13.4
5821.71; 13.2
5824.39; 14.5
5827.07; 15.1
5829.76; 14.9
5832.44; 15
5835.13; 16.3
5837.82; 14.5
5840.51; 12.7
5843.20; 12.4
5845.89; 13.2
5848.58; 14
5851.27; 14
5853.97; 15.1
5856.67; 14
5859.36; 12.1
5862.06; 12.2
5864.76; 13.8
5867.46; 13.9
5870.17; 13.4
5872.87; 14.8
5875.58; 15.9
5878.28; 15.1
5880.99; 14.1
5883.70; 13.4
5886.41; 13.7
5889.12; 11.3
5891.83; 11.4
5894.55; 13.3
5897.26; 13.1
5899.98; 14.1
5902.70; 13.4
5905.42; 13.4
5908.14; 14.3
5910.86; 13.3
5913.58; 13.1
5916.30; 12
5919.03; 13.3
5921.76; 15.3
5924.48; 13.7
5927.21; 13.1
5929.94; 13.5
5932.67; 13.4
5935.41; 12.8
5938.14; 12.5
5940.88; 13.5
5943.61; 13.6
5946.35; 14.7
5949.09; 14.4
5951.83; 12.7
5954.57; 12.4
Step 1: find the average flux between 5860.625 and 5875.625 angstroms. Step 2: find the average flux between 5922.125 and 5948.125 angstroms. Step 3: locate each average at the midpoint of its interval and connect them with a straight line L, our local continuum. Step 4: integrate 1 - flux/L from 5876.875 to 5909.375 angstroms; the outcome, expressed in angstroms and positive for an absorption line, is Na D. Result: 0.8 angstroms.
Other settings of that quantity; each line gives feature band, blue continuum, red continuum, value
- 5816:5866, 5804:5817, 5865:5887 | -1.3 angstroms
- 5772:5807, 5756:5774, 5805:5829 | 0.7 angstroms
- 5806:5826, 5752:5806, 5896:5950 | 0.4 angstroms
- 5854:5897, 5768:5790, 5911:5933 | -0.9 angstroms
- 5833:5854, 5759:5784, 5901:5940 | -1.2 angstroms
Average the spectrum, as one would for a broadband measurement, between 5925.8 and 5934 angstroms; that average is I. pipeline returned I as 13.3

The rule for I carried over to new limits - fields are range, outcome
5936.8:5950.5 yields 13.7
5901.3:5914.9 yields 13.5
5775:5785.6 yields 12.2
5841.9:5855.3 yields 13.7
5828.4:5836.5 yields 15.4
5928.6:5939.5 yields 13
